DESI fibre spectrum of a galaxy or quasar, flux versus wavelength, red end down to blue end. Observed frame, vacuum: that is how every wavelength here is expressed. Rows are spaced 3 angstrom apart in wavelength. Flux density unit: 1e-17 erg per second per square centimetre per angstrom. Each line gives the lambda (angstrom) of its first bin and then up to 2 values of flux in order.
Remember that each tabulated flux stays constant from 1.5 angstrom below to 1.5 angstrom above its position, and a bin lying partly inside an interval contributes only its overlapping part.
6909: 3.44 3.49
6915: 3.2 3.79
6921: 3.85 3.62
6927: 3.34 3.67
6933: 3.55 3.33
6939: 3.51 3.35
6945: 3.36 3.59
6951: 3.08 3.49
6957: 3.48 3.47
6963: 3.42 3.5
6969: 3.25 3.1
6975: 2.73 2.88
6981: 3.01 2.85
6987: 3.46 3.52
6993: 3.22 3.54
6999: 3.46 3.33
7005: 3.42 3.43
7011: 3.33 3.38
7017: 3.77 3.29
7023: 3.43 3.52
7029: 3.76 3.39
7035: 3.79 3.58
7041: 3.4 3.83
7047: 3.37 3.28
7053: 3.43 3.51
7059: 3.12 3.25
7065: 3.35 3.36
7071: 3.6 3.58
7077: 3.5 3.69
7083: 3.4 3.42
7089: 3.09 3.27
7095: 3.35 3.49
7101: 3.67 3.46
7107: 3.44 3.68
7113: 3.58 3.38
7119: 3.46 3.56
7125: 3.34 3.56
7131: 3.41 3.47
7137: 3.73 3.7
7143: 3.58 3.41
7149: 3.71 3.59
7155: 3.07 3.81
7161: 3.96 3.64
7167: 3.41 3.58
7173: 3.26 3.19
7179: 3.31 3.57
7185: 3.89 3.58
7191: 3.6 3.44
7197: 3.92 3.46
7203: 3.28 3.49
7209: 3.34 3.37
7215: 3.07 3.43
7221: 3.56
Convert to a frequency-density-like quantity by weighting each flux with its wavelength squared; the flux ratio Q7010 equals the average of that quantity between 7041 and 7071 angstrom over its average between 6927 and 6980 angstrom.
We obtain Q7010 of 1.05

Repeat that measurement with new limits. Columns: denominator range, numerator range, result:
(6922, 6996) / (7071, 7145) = 1.09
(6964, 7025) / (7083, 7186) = 1.10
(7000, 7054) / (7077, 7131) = 1.01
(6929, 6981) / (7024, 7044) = 1.10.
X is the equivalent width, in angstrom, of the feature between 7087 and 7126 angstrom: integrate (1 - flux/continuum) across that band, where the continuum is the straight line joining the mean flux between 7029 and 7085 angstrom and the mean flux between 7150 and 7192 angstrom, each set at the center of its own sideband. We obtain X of 0.63 angstrom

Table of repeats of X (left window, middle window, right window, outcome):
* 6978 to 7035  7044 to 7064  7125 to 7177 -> 0.4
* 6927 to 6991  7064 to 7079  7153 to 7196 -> -0.3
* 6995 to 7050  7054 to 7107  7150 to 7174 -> 1.5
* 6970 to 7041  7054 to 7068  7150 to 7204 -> 0.4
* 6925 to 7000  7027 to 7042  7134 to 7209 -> -0.8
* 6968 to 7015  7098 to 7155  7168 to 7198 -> -1.4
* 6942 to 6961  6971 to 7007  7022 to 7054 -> 2.5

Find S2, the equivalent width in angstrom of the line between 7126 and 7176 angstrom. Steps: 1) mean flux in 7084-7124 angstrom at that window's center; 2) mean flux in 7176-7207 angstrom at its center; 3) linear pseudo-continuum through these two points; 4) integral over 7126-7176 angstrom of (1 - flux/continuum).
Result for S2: -0.7 angstrom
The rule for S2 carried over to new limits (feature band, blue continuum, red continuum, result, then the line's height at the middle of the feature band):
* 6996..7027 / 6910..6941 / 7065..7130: 0.52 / 3.5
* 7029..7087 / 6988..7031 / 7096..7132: 0.06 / 3.48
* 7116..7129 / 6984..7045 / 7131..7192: 0.23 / 3.53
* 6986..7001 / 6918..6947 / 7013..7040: 0.44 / 3.54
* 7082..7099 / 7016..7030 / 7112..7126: 0.76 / 3.49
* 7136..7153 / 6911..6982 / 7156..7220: -0.67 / 3.48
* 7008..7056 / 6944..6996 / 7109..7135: -2.05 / 3.36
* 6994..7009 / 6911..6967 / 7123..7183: 0.26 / 3.49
